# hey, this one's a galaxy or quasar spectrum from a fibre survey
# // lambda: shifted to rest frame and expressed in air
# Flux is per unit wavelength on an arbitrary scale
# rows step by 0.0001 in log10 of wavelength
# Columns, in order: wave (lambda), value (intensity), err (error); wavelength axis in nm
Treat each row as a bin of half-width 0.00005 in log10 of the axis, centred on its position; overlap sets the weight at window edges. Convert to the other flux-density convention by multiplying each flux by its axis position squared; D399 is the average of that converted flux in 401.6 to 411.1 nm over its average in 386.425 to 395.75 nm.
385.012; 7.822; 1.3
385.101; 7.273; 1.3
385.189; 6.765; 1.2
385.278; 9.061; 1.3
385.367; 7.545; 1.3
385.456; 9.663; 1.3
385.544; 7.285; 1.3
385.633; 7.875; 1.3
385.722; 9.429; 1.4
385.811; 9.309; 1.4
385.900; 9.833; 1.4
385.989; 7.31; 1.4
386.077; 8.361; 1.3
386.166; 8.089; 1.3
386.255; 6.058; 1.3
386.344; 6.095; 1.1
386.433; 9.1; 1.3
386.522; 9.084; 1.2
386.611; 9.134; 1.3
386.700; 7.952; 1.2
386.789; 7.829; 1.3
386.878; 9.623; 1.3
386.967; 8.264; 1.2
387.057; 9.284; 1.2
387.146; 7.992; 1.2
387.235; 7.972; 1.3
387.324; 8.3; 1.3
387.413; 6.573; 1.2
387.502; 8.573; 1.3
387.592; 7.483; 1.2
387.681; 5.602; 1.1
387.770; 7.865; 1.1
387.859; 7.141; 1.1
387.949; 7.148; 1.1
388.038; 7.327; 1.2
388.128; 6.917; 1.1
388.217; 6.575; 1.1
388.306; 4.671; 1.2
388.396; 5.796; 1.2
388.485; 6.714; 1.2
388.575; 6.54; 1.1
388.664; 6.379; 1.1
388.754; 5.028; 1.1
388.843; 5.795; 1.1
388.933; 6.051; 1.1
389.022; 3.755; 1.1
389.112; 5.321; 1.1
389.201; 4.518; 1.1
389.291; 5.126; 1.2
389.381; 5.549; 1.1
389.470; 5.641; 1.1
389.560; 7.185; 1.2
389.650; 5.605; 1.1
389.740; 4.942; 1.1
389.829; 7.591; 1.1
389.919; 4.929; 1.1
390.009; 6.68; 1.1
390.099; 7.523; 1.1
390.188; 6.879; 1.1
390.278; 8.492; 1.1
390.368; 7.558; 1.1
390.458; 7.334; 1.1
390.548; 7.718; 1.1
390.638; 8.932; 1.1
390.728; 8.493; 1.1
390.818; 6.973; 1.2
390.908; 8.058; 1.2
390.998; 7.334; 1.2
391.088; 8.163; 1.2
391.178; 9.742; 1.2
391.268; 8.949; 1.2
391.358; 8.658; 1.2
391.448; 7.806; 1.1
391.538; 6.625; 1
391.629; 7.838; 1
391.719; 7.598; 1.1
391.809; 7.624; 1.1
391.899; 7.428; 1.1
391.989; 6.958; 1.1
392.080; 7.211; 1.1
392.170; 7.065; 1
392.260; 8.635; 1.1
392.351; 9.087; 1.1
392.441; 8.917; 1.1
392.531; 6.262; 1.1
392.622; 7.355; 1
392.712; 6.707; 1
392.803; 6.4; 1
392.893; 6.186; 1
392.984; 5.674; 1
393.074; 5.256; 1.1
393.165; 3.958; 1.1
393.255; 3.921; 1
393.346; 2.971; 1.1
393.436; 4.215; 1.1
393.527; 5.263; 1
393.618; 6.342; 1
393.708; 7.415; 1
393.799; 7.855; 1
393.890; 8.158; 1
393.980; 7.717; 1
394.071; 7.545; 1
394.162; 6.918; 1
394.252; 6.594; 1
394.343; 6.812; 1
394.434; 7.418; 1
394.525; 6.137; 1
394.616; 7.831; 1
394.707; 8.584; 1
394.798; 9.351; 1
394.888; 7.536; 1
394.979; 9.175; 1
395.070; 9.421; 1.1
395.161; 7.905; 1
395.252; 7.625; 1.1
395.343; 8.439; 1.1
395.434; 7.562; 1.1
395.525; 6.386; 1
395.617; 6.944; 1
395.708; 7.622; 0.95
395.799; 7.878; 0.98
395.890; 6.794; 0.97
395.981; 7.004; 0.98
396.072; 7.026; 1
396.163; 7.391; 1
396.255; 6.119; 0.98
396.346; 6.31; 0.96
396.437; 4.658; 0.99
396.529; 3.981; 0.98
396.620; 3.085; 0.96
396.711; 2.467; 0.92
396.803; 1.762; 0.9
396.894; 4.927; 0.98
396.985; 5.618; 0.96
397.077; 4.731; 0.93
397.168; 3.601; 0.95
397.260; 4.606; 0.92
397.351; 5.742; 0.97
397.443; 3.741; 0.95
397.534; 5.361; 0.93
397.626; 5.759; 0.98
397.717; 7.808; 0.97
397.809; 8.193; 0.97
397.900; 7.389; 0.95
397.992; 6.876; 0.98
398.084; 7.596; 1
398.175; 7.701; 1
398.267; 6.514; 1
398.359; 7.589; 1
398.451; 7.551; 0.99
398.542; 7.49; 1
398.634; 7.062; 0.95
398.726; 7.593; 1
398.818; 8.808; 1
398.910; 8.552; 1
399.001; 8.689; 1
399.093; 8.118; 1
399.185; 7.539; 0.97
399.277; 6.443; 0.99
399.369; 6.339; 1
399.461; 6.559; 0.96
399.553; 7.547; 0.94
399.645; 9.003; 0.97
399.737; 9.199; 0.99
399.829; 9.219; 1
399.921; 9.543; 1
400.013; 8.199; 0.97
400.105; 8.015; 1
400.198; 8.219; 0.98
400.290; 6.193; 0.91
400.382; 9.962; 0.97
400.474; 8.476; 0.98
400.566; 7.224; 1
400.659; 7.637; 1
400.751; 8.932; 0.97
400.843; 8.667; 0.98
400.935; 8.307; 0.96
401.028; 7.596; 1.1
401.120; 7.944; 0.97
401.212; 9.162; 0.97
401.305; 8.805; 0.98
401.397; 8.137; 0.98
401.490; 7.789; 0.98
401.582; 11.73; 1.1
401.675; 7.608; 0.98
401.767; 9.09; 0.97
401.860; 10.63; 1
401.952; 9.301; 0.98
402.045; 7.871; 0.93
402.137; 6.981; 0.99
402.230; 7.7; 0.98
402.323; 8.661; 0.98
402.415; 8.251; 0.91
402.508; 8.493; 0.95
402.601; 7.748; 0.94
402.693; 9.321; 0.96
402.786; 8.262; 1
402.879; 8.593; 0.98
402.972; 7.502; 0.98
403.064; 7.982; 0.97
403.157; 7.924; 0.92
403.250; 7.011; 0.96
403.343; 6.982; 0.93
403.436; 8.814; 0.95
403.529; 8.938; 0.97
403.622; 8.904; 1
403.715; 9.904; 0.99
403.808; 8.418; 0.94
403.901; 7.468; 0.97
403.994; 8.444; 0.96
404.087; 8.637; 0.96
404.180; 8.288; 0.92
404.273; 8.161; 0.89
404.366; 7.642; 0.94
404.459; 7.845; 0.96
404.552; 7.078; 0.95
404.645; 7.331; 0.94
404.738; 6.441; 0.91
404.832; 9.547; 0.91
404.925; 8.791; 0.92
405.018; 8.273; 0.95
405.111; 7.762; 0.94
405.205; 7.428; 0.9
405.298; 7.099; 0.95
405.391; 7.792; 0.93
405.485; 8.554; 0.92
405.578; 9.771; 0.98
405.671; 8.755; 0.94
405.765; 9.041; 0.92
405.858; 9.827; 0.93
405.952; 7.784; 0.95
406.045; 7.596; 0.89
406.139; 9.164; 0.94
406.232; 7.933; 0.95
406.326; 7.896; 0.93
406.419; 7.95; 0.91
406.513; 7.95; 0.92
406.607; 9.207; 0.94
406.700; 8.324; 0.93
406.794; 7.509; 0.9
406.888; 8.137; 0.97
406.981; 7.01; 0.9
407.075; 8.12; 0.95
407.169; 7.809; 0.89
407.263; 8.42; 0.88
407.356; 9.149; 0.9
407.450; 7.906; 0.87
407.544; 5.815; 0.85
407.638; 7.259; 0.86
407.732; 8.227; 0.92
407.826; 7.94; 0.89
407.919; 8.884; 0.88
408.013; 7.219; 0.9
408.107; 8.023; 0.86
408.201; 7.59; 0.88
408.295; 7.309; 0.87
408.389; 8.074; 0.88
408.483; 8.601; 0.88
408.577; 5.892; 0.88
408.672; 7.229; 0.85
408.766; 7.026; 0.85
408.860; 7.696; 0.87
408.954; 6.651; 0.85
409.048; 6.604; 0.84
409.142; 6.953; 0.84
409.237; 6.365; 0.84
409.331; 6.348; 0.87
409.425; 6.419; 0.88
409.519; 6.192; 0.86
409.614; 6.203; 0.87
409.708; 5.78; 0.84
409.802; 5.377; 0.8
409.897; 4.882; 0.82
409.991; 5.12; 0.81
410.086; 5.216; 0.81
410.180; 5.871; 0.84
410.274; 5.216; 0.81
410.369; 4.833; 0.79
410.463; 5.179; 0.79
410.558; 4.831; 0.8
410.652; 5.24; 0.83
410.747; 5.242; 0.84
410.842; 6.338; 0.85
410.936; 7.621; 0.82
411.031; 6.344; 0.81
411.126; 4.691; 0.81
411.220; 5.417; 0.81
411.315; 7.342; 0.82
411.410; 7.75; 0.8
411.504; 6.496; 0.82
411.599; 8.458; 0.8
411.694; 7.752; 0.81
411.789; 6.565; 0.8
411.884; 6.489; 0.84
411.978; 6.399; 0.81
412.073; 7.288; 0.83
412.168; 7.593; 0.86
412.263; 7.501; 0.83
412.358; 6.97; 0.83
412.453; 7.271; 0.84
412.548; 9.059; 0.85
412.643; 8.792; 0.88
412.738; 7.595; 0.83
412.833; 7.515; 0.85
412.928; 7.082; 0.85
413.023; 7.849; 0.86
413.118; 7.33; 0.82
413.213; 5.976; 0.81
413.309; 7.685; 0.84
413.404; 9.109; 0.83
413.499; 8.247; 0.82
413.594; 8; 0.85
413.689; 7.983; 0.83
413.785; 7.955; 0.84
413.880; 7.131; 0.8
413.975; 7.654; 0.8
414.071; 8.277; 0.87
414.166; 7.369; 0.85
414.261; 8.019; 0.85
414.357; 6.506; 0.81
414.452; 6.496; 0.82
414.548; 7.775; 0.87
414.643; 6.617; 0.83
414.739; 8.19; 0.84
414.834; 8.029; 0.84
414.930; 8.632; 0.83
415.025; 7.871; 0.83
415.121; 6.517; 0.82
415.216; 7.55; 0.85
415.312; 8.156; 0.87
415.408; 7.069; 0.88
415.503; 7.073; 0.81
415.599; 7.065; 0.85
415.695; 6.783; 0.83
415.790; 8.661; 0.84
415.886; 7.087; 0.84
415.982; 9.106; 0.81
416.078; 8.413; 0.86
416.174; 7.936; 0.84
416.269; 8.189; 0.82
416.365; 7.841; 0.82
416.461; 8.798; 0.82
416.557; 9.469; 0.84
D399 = 1.1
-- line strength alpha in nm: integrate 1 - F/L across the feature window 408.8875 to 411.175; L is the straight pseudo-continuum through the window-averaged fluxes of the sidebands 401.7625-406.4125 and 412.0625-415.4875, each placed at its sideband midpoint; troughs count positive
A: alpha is 0.59 nm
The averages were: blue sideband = 8.26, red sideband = 7.63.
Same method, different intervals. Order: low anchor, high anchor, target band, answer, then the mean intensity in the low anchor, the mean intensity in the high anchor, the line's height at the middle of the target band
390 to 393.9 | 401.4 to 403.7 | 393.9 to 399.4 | 0.66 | 7.13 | 8.43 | 7.71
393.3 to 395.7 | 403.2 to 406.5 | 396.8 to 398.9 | 0.32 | 7.24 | 8.2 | 7.55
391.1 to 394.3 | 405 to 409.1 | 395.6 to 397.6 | 0.52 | 6.95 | 7.91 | 7.21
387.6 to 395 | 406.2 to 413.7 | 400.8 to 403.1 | -0.50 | 6.85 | 7.08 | 6.98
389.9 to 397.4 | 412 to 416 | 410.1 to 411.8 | 0.30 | 6.82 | 7.61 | 7.49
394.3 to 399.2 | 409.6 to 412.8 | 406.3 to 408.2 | -0.41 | 6.74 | 6.44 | 6.52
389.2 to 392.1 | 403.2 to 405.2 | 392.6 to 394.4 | 0.31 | 7.24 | 8.11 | 7.42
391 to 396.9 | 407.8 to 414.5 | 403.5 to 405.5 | -0.35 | 6.86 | 6.93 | 6.9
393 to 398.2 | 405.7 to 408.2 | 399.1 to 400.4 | -0.18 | 6.36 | 8.08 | 6.99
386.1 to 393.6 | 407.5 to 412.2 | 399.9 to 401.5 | -0.35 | 6.96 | 6.59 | 6.76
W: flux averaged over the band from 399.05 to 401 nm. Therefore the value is 8.06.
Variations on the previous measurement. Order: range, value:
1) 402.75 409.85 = 7.8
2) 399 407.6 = 8.21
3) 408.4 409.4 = 6.96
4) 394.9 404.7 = 7.53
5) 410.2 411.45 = 5.84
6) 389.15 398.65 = 6.75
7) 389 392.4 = 7.17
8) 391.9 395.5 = 7.04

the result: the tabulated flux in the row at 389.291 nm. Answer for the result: 5.126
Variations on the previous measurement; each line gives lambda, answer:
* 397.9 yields 7.389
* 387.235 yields 7.972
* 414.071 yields 8.277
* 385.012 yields 7.822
